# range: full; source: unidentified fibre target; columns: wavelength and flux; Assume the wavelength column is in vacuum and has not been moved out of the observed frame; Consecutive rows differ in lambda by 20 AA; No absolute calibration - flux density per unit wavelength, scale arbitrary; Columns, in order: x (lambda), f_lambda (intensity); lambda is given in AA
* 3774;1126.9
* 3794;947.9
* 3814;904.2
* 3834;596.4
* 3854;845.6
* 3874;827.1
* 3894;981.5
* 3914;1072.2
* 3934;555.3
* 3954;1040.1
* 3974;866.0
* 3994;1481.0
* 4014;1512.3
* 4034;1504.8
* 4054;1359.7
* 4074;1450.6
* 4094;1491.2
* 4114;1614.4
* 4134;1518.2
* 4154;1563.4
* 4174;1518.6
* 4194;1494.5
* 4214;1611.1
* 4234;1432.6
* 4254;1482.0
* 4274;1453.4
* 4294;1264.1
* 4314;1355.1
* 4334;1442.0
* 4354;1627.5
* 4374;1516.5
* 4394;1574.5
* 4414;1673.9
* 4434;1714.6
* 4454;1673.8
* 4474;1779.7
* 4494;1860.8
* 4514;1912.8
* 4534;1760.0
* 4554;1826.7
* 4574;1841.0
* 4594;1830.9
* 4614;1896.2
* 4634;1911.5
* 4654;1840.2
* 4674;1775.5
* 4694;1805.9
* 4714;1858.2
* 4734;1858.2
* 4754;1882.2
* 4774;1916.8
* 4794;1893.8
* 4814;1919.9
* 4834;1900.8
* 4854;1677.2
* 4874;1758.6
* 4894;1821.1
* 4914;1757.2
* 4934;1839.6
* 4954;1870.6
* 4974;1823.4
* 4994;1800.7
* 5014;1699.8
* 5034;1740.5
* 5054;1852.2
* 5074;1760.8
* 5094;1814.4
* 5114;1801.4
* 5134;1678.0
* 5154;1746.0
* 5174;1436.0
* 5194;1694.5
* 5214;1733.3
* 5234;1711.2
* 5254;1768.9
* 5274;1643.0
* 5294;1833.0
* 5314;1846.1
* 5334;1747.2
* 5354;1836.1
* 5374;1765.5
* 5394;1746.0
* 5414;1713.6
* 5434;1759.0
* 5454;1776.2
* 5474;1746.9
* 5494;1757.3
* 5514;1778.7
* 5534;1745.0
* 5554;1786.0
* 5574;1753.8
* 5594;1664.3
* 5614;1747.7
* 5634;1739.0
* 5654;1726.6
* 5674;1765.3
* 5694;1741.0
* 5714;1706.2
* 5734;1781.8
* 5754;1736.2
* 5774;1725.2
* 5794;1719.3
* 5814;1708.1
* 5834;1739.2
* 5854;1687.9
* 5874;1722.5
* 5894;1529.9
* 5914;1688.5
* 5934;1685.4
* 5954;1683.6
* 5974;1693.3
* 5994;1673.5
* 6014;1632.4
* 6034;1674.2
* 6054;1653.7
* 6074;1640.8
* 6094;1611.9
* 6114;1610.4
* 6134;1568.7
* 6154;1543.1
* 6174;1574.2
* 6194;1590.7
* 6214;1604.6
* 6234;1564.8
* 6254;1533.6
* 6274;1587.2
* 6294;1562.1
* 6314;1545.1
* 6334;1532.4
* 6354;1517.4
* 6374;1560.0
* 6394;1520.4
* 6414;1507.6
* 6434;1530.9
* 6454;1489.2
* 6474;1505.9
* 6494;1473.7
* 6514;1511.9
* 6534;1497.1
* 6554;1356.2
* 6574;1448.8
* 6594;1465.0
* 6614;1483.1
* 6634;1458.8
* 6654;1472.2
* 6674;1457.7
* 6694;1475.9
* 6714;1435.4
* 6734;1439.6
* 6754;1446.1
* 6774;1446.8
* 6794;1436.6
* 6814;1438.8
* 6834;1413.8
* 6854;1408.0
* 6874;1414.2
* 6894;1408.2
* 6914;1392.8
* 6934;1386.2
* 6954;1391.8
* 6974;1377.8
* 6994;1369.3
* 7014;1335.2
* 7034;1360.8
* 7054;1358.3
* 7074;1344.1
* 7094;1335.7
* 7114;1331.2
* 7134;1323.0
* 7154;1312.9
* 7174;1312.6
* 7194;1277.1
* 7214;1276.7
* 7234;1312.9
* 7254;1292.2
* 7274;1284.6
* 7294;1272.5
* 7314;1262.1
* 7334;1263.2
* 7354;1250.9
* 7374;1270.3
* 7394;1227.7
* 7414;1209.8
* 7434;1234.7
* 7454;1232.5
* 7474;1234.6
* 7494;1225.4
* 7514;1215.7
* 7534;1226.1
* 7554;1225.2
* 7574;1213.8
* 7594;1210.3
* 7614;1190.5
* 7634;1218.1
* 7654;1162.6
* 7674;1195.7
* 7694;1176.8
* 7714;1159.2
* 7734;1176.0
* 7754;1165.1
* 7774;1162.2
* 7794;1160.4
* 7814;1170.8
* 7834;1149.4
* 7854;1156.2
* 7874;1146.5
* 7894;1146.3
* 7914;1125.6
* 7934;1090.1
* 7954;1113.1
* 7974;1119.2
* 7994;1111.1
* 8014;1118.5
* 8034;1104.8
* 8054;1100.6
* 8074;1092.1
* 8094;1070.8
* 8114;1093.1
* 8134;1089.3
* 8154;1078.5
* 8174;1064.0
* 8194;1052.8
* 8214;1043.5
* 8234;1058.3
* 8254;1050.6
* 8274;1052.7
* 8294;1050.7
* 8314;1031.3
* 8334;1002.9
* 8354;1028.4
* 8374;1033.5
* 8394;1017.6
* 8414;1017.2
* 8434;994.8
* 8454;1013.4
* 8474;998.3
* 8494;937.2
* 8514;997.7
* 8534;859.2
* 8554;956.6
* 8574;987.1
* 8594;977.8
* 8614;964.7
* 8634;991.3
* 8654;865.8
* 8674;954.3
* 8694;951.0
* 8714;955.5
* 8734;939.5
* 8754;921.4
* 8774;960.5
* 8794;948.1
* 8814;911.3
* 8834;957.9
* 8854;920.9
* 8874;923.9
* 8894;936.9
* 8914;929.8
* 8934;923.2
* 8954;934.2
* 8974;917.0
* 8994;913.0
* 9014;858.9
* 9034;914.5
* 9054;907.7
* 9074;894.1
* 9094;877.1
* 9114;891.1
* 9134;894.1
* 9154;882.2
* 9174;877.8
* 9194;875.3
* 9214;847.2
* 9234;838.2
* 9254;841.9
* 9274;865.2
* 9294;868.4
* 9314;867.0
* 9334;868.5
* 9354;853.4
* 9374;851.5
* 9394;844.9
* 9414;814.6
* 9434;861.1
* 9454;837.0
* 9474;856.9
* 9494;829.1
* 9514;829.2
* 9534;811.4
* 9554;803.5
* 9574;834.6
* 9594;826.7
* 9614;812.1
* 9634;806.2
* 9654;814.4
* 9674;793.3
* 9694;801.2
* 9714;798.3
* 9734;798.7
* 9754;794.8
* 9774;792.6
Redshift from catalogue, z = 0.000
